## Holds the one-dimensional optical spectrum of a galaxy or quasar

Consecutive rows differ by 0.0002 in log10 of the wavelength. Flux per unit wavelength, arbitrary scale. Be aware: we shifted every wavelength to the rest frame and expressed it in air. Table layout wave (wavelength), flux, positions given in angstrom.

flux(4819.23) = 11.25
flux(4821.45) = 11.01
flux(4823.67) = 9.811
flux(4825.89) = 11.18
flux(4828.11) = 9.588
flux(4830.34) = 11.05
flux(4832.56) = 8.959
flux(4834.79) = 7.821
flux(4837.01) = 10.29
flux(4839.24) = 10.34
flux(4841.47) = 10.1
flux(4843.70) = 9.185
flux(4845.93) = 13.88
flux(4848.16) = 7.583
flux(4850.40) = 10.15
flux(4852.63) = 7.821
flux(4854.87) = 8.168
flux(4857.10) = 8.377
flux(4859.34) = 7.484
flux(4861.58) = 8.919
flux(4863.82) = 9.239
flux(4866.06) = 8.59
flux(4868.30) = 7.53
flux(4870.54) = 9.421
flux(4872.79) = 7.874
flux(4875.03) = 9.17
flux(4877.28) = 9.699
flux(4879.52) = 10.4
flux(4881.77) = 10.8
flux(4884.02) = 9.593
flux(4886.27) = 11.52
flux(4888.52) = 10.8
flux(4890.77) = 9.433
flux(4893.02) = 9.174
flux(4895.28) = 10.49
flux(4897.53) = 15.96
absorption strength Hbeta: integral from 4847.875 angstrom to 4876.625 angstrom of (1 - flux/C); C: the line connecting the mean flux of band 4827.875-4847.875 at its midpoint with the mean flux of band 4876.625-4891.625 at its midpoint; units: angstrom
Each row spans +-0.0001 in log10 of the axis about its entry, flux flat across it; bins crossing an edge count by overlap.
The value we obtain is 4.7 angstrom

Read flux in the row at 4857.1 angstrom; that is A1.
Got 8.377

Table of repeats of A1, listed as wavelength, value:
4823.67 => 9.811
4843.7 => 9.185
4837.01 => 10.29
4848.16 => 7.583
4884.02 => 9.593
